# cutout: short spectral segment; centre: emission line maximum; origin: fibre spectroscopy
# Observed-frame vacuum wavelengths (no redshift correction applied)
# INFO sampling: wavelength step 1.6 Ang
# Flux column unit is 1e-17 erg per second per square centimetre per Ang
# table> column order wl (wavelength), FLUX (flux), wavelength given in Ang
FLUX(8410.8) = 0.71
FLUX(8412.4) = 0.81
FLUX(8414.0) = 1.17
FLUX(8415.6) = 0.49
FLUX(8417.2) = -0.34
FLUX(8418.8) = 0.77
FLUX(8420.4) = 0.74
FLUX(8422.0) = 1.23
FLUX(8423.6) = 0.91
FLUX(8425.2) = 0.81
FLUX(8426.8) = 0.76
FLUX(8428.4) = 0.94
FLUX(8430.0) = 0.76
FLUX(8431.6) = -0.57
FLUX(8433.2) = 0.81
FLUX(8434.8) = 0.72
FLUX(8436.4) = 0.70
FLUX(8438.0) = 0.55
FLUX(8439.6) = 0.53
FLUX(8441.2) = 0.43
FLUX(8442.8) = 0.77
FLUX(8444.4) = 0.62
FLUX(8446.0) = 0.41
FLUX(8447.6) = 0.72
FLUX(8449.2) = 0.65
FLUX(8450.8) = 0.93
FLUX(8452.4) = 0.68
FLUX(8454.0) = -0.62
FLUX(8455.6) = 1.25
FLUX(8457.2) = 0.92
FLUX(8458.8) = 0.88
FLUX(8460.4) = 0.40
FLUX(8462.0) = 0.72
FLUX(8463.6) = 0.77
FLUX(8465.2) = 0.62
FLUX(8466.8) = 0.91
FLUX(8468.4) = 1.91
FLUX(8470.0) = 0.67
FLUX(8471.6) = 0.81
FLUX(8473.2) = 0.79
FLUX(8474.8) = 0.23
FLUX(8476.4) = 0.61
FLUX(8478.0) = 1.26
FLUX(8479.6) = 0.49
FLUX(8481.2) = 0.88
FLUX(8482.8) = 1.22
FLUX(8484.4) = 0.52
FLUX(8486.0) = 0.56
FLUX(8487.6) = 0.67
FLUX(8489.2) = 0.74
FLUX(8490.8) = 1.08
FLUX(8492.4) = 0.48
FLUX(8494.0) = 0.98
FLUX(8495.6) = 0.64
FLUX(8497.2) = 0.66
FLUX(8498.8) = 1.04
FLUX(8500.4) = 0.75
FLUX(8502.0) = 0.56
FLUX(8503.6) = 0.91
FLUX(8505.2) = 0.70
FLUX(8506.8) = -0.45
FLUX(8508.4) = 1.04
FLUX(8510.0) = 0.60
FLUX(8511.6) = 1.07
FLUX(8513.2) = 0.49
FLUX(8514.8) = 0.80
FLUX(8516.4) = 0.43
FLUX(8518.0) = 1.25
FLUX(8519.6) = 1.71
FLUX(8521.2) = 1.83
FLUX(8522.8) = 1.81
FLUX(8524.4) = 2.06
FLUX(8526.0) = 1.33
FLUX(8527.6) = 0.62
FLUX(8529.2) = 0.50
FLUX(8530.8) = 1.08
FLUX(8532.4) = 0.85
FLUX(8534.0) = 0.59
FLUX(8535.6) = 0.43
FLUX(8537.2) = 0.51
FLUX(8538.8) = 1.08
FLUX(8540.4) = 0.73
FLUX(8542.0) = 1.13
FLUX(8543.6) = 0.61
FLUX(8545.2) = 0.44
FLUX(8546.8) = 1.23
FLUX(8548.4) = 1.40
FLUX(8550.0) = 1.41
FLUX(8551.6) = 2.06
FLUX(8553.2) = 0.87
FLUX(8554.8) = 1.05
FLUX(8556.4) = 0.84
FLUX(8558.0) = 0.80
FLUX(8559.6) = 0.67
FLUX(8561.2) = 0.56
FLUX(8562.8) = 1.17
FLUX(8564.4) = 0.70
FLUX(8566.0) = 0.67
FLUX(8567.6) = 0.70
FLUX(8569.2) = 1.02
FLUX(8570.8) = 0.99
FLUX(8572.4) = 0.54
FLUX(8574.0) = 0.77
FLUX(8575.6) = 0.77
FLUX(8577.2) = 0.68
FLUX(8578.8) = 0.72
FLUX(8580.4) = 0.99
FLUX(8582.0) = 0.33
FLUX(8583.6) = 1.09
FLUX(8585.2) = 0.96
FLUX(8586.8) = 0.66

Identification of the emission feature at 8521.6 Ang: H-alpha 6563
